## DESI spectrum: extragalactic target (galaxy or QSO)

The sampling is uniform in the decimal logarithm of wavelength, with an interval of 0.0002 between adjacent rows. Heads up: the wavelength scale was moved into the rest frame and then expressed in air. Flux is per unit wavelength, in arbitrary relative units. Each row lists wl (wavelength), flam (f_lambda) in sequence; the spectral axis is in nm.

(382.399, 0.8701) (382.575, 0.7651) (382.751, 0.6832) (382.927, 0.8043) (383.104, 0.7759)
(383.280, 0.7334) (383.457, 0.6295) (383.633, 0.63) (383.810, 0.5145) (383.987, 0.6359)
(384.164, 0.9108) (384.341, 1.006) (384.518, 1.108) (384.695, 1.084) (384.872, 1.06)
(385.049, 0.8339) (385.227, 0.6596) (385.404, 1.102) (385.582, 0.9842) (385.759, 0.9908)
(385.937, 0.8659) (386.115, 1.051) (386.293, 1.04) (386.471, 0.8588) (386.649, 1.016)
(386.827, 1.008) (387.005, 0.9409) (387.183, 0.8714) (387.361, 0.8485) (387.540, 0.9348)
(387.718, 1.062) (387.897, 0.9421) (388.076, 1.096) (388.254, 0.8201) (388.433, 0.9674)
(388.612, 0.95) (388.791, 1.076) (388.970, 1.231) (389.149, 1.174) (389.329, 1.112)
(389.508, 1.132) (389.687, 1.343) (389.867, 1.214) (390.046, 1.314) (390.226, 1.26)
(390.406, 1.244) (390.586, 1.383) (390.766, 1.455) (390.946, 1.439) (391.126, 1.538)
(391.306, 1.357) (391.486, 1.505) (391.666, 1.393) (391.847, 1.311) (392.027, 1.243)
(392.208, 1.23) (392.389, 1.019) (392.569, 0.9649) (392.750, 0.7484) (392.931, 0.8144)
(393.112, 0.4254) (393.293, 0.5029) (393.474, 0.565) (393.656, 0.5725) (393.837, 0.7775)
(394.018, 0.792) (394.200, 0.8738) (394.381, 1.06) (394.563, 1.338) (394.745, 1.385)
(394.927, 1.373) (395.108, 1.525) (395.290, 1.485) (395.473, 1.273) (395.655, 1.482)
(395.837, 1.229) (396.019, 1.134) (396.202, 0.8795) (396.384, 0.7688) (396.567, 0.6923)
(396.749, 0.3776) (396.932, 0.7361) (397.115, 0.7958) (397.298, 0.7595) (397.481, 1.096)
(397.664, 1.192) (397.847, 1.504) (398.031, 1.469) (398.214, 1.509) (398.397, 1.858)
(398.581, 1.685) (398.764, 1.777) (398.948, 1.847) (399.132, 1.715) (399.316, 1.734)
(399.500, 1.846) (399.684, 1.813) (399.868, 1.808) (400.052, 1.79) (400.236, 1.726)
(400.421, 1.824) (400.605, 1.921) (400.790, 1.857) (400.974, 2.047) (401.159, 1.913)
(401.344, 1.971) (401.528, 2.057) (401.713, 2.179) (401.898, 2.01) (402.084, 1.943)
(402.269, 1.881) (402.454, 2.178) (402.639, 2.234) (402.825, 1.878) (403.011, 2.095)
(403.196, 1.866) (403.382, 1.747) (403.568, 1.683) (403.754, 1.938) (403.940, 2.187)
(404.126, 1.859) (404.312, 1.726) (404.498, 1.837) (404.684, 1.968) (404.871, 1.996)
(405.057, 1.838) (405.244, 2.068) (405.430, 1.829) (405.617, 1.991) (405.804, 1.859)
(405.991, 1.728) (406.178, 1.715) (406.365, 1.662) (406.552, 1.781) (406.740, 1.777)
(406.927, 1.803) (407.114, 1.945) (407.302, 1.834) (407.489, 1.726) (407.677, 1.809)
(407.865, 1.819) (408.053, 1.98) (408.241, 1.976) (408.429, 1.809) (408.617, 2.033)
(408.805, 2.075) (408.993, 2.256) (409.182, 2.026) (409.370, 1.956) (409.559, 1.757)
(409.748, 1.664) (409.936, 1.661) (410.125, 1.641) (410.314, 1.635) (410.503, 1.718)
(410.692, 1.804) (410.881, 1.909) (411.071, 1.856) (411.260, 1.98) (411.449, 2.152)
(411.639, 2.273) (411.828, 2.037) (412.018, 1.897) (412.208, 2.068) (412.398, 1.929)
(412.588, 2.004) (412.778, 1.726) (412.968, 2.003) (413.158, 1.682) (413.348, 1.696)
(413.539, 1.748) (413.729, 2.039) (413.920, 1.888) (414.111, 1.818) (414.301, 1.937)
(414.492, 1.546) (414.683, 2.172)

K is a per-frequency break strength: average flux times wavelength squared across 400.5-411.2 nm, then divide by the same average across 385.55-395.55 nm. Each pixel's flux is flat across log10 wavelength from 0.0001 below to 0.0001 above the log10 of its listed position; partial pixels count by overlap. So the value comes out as 1.88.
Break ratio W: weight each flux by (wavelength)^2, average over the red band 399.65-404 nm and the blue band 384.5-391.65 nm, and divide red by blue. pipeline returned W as 1.89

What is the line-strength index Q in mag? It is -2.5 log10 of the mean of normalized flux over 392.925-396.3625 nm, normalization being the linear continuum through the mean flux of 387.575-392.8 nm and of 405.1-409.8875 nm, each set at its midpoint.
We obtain 0.32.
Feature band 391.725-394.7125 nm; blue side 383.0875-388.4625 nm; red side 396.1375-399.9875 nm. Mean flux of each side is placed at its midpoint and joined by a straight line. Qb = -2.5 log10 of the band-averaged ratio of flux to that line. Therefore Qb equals 0.27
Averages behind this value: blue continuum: 0.904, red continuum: 1.33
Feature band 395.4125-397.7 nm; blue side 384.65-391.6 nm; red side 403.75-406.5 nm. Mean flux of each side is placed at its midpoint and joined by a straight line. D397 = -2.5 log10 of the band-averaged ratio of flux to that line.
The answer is 0.49 mag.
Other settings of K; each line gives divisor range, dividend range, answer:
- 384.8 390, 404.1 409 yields 2.04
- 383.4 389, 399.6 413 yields 2.27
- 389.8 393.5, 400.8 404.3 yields 1.82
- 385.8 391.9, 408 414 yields 1.86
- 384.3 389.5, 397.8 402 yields 1.97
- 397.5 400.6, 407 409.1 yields 1.20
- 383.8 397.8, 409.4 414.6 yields 1.98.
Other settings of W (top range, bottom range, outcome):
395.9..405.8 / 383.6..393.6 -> 1.74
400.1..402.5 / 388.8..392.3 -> 1.58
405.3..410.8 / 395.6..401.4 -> 1.32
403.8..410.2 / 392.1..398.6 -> 1.89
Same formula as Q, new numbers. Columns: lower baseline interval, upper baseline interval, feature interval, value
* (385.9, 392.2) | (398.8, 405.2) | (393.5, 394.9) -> 0.44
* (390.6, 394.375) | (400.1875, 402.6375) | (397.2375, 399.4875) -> 0.09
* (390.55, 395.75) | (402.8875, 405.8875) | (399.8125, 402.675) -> -0.16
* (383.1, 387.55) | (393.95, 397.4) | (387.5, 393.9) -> -0.12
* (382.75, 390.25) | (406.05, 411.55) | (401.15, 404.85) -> -0.21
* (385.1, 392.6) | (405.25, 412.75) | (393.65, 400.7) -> 0.09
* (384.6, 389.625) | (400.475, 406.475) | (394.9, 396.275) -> 0.14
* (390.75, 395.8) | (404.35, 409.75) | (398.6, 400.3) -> -0.22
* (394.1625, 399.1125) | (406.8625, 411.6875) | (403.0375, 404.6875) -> -0.17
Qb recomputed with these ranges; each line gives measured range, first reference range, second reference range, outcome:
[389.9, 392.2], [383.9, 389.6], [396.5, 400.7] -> -0.179 mag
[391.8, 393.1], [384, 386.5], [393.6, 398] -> 0.025 mag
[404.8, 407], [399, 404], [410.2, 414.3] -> 0.043 mag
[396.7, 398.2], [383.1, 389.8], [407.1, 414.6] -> 0.309 mag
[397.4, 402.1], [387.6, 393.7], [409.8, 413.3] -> -0.220 mag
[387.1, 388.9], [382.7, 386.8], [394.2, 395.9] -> 0.062 mag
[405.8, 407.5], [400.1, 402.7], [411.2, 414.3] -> 0.101 mag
